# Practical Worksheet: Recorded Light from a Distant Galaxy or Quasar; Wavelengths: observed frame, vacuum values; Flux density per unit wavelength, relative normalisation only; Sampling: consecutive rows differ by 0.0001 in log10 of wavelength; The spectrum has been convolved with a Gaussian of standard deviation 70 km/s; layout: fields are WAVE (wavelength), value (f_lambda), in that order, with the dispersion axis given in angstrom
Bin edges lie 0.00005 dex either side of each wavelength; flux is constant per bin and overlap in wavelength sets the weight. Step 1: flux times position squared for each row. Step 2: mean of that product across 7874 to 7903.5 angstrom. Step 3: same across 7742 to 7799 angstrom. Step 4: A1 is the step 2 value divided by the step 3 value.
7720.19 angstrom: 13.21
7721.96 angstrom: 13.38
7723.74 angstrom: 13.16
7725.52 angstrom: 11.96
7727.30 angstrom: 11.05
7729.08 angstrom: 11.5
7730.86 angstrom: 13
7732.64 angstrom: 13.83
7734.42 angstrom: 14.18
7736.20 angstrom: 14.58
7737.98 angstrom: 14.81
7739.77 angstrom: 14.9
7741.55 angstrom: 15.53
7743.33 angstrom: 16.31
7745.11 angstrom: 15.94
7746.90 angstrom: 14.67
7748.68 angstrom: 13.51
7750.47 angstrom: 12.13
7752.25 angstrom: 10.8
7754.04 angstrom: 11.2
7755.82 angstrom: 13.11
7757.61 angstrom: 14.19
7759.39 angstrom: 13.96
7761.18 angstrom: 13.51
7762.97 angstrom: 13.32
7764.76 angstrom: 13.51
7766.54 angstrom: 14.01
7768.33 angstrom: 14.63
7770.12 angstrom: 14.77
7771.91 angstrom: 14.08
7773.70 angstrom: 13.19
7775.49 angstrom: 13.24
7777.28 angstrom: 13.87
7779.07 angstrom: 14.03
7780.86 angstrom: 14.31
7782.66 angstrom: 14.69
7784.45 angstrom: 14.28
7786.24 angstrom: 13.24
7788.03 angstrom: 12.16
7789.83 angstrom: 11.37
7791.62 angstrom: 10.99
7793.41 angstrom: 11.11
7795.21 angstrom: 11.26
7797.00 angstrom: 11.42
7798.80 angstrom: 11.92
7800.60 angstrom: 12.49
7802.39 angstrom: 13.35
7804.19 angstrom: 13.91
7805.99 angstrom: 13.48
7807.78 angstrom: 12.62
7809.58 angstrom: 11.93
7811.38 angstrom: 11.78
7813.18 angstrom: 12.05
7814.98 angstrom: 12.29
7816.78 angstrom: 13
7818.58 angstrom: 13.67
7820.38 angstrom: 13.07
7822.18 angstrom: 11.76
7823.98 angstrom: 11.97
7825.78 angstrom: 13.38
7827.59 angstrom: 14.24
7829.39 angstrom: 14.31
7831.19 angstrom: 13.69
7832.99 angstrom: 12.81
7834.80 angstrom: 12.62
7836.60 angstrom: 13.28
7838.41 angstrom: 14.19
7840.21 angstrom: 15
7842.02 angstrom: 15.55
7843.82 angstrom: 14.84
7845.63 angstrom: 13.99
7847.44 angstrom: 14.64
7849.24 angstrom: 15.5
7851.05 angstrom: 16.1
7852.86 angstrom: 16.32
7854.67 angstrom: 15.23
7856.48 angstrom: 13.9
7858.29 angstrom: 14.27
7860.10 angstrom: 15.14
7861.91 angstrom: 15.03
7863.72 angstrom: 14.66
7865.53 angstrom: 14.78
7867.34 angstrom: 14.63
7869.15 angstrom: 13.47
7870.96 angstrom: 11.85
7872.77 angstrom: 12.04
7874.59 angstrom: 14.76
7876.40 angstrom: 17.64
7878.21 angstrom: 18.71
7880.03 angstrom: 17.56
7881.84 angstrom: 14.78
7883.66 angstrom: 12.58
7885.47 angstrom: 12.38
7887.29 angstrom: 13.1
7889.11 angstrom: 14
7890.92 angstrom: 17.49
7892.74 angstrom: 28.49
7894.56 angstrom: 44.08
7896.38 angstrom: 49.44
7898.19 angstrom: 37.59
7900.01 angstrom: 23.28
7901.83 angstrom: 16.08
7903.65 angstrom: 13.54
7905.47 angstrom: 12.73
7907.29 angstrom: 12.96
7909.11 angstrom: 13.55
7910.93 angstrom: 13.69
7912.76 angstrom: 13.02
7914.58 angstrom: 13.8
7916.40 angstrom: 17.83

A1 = 1.70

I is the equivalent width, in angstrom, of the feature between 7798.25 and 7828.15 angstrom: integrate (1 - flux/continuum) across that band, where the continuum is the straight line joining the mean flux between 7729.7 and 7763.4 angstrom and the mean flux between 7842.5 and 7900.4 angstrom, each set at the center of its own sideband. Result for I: 6.27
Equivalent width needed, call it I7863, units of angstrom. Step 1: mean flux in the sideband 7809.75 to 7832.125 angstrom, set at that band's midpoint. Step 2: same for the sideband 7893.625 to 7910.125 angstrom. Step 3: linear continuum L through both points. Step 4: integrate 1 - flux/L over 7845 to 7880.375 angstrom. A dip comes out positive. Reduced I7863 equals 7.4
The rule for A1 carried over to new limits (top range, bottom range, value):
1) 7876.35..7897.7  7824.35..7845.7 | 1.61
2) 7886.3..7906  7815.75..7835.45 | 1.91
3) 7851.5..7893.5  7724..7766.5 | 1.17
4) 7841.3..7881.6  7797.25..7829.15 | 1.19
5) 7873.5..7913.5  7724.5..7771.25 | 1.49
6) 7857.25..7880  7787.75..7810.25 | 1.24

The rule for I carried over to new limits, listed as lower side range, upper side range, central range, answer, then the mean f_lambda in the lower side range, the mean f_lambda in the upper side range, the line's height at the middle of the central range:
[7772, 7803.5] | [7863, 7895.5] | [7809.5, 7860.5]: 4.1 angstrom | 12.8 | 17.1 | 15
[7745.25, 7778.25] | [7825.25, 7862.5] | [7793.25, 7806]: 1.4 angstrom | 13.5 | 14.5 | 13.9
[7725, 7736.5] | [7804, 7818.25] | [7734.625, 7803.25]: -3.9 angstrom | 12.8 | 12.6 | 12.7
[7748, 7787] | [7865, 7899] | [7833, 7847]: 2.8 angstrom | 13.5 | 20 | 17.6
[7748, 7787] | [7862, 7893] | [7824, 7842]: 1.0 angstrom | 13.5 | 15.2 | 14.5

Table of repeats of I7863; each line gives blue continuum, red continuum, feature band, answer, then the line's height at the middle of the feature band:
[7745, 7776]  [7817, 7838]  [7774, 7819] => 2.0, 13.3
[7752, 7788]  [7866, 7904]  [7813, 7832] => 3.9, 16.5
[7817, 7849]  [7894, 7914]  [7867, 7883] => 3.2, 18.7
